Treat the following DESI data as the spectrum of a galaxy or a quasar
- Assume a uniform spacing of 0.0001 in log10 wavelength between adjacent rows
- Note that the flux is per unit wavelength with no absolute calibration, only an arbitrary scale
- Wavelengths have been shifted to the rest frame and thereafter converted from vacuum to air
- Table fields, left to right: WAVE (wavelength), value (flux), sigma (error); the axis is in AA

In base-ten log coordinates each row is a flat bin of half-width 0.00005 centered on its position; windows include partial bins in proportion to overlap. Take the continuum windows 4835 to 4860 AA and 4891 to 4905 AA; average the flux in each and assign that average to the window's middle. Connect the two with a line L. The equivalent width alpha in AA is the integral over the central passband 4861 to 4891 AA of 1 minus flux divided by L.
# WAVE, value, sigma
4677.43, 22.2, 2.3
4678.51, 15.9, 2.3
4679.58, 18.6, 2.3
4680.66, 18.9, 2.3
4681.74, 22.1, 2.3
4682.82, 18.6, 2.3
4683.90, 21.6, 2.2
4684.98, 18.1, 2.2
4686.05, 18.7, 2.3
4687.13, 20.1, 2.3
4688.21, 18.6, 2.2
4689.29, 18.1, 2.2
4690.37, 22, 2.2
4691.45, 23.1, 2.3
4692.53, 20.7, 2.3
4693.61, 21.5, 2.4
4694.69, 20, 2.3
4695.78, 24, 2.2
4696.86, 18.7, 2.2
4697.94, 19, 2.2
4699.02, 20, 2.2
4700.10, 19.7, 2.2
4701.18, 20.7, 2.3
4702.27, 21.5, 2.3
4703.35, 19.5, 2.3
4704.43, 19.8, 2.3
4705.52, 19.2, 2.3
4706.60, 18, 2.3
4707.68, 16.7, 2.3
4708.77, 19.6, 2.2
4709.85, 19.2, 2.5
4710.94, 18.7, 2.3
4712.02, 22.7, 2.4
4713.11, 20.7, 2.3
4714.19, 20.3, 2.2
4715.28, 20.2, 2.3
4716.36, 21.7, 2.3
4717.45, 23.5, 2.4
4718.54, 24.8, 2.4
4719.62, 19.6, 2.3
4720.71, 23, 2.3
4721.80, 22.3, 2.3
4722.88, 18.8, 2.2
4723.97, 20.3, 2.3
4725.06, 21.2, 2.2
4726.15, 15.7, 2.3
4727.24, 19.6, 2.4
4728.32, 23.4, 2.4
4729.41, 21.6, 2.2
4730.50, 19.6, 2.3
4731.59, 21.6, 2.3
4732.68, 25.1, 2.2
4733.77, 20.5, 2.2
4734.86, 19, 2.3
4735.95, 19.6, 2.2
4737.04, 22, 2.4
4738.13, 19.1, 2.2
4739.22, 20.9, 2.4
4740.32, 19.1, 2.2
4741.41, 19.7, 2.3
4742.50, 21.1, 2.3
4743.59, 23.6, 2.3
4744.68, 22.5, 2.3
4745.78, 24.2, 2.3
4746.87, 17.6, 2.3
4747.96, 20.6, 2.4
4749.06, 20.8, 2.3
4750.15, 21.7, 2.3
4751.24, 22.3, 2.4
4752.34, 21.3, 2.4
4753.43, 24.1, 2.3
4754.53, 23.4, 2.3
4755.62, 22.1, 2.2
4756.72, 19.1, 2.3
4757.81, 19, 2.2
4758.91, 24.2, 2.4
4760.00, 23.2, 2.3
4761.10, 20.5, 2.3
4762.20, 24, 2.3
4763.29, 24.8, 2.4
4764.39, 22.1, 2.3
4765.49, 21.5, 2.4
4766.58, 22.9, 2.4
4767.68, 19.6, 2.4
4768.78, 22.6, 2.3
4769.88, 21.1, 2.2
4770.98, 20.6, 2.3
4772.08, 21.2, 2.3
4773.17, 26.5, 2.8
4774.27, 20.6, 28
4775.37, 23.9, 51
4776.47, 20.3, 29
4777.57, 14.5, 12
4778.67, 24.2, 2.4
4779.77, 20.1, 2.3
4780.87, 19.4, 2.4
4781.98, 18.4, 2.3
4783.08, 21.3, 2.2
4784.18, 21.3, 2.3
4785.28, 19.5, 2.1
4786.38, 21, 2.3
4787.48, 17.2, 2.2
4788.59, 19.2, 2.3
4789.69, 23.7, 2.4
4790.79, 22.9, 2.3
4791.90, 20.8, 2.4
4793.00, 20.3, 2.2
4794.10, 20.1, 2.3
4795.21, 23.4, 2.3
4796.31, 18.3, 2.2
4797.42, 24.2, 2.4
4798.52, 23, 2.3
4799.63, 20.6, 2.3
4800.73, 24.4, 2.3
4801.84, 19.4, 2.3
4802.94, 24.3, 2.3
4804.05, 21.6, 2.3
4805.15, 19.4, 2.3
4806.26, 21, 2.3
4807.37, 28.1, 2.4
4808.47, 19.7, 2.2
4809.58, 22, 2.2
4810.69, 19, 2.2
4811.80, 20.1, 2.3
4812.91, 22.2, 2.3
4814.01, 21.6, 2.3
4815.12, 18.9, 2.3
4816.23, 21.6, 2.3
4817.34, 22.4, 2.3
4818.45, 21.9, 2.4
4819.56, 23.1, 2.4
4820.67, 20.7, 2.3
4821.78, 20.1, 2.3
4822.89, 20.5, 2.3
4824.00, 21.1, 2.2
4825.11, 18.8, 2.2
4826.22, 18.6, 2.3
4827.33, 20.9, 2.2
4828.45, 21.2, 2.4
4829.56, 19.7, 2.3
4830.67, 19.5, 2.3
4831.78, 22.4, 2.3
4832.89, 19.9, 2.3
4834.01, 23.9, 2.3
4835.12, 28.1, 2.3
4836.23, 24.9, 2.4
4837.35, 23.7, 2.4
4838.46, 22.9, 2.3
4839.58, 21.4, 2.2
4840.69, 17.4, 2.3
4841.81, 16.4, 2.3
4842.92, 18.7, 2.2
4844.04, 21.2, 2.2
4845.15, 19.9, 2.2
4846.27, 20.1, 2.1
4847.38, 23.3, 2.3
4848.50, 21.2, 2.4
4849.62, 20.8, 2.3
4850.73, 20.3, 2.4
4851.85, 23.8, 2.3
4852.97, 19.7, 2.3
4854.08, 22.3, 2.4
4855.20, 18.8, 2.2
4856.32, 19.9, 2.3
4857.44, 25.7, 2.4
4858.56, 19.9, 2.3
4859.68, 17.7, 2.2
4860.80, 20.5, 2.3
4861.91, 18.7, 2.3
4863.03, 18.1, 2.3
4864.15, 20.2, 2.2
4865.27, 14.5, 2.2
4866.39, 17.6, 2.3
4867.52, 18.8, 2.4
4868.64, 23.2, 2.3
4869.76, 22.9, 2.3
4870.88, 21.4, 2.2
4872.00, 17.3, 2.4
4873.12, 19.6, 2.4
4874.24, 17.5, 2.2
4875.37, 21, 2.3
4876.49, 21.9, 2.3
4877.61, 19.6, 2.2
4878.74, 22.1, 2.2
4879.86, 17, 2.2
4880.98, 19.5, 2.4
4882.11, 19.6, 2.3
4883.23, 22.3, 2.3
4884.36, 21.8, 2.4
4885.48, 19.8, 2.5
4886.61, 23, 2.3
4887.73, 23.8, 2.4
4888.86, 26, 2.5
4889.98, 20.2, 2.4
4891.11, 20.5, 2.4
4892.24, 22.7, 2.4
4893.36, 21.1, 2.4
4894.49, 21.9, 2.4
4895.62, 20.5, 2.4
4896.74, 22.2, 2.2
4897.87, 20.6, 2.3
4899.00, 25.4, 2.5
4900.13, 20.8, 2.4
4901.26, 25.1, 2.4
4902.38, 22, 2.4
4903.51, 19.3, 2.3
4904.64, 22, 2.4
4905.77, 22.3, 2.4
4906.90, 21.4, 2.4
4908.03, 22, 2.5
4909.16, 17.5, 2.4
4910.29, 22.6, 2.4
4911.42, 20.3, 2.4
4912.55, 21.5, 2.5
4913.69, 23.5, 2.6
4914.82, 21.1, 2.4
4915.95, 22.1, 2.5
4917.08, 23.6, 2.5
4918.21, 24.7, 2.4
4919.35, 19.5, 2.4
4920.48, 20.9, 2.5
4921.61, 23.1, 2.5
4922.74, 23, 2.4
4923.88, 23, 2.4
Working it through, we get 1.8 AA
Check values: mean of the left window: 21.1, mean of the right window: 21.9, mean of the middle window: 20.3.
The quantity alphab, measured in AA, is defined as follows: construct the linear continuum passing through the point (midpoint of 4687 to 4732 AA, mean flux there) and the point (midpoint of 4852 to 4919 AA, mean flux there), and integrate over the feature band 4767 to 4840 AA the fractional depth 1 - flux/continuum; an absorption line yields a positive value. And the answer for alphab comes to -2.1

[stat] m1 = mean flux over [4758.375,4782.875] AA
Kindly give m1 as 21.6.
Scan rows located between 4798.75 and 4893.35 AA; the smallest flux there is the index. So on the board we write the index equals 14.5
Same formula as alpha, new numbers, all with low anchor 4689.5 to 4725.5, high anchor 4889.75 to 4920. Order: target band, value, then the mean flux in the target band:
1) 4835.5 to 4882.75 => 2.6 AA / 20.3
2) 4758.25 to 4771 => -0.8 AA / 22.3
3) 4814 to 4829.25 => 0.3 AA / 20.8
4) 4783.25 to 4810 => -0.5 AA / 21.5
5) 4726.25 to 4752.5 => -0.3 AA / 21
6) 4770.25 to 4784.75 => 0.0 AA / 20.9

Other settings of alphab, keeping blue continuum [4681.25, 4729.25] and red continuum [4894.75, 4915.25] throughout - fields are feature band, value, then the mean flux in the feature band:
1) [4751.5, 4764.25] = -1.0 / 22.3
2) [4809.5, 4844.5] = 0.1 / 21.1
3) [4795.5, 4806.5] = -0.4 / 21.7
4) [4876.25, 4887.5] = 0.4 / 20.7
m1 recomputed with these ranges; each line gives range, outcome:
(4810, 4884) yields 20.6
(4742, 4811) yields 21.5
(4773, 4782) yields 20.8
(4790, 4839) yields 21.6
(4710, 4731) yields 20.9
